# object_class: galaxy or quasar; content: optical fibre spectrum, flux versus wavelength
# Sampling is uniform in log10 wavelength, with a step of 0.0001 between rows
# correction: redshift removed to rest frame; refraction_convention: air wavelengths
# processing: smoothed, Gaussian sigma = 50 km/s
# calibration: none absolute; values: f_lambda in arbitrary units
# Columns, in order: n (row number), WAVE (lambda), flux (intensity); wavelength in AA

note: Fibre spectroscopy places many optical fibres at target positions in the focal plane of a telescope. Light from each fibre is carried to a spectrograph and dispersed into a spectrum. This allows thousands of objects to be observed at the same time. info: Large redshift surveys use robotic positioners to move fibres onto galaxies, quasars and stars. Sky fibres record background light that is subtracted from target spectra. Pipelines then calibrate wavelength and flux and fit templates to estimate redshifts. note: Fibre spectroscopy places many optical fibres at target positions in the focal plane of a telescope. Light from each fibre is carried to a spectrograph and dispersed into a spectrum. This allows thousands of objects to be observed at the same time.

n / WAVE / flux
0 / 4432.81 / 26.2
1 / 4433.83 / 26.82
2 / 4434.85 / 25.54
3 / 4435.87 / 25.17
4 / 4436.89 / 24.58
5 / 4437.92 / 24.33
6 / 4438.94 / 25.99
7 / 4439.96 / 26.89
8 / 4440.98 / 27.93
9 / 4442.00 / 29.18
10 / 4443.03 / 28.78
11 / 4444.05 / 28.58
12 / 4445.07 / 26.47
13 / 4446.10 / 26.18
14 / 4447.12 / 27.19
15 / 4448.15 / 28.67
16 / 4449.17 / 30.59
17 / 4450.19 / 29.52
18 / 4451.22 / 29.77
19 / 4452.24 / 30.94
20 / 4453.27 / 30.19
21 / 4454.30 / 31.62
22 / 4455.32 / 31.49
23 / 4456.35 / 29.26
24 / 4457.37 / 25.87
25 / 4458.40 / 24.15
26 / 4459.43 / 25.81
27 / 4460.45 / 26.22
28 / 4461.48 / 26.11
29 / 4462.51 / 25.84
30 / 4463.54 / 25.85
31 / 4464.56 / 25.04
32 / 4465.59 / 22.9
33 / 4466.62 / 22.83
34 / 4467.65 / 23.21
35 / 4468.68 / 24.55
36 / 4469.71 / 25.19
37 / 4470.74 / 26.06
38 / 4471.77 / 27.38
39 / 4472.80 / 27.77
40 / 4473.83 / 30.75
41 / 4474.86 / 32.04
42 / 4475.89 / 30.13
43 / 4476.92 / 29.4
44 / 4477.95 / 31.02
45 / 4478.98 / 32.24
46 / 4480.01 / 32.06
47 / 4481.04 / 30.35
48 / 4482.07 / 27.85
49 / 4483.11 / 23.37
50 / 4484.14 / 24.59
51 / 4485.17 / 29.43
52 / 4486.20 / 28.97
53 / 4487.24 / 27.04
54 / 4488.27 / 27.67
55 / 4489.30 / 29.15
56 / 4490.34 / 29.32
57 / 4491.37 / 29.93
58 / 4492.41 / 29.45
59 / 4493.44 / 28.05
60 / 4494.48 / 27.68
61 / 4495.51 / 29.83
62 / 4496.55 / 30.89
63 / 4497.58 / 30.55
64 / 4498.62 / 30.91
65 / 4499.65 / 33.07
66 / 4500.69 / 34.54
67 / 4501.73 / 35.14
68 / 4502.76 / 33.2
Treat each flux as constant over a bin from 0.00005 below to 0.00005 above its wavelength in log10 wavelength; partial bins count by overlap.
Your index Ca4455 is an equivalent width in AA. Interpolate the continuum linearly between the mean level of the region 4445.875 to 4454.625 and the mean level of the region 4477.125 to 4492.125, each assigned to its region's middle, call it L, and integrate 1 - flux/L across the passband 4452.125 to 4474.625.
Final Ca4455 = 1.9 AA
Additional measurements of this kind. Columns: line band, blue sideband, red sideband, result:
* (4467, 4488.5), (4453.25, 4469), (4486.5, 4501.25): -0.1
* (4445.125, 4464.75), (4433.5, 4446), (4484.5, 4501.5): -0.3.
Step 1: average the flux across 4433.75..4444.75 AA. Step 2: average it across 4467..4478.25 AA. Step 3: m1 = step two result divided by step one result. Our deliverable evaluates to 1.04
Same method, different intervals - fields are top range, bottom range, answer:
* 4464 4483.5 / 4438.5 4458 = 0.96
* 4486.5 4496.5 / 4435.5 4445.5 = 1.07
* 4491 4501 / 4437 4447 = 1.12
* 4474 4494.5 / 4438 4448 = 1.06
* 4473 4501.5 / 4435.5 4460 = 1.06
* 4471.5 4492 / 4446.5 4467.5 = 1.06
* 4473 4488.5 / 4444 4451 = 1.03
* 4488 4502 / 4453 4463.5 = 1.11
